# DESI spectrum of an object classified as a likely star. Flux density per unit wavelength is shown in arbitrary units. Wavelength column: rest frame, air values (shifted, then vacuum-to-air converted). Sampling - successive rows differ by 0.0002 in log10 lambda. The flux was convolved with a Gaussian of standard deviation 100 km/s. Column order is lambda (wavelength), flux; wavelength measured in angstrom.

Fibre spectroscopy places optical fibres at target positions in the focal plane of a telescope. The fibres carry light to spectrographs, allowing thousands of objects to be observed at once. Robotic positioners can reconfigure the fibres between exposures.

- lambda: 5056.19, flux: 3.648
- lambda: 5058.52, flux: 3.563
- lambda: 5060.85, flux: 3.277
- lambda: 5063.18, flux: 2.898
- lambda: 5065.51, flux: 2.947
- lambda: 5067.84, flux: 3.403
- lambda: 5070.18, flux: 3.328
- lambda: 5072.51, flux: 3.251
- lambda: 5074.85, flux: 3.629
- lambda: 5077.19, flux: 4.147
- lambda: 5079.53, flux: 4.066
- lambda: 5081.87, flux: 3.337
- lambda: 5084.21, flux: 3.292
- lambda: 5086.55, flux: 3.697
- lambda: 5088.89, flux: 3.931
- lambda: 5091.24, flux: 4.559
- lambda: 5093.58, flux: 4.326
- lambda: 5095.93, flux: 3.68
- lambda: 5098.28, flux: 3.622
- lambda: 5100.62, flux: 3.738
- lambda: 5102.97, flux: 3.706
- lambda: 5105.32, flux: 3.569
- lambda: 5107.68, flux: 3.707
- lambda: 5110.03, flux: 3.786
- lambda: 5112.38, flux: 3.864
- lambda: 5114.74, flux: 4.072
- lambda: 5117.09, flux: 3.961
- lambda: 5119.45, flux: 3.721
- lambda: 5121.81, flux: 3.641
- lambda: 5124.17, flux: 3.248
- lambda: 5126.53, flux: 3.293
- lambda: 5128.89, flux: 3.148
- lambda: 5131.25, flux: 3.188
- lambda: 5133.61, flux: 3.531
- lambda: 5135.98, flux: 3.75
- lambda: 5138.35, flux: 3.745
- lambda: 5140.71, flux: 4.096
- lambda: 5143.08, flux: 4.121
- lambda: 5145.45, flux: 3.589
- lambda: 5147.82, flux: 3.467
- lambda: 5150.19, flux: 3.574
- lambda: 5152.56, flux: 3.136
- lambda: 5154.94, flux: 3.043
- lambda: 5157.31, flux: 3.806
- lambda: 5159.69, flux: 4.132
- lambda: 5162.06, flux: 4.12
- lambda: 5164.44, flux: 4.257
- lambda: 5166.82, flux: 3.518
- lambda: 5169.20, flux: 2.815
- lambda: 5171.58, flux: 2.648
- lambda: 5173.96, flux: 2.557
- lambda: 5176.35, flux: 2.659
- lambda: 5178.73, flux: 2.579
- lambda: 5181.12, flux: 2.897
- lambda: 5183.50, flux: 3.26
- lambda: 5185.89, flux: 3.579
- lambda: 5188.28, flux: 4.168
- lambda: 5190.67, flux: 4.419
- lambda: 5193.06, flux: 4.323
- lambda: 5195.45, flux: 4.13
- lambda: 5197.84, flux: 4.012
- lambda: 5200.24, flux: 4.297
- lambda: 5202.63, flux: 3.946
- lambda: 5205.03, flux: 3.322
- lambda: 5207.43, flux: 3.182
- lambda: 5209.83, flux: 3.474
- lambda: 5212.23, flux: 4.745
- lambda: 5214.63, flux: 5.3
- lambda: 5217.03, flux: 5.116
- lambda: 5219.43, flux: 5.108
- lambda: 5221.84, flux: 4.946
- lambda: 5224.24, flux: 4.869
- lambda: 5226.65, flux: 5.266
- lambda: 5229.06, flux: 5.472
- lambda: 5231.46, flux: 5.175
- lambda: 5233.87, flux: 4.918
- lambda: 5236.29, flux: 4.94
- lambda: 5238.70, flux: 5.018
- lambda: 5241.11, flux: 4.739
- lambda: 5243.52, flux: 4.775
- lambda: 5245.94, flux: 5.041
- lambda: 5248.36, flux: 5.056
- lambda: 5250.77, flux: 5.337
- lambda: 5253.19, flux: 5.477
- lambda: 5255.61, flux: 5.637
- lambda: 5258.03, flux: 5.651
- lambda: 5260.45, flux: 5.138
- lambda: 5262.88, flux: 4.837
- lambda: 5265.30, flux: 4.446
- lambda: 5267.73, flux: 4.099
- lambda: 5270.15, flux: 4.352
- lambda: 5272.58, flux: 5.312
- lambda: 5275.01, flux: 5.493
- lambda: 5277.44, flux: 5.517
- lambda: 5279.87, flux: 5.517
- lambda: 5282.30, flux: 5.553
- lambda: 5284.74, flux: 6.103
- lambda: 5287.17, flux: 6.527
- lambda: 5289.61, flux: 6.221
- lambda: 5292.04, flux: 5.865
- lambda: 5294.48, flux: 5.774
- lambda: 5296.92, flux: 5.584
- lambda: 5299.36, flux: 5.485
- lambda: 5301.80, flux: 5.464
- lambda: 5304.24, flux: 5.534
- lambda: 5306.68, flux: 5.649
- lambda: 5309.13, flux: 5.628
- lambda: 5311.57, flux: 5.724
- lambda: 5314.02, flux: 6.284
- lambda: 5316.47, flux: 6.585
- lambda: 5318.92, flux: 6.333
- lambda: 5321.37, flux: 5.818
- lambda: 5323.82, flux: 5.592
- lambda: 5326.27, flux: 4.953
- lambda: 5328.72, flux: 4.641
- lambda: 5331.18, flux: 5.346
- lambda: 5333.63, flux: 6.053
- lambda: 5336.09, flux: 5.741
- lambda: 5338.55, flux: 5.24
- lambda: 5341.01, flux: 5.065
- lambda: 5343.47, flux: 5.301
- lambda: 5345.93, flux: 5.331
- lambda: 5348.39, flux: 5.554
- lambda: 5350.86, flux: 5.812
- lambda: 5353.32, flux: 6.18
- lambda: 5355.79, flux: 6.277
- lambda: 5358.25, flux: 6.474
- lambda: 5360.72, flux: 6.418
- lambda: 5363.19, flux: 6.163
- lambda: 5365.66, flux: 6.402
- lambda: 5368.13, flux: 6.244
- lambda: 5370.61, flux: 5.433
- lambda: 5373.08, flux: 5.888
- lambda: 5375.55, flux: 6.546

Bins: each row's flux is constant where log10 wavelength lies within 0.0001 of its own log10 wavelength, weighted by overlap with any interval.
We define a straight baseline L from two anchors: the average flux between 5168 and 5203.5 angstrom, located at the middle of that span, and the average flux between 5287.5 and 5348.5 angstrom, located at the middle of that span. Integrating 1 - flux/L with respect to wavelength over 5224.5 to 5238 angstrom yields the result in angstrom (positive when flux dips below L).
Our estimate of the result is -2.9 angstrom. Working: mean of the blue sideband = 3.48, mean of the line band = 5.13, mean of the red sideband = 5.64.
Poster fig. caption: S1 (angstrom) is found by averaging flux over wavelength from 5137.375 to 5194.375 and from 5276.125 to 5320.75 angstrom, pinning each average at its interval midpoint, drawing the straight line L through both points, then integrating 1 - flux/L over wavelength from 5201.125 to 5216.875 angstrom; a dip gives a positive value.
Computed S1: 0.8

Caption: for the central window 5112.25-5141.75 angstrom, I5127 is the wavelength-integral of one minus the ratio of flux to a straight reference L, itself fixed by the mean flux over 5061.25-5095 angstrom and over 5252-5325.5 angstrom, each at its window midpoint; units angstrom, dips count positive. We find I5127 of 3.2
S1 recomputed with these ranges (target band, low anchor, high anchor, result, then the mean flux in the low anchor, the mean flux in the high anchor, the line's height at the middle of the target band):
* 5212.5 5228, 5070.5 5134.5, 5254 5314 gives -0.7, 3.69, 5.48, 4.85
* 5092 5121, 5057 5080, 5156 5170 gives -2.0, 3.44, 3.8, 3.58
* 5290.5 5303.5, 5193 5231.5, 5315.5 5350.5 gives -1.0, 4.5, 5.54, 5.23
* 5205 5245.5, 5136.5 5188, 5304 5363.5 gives -4.6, 3.43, 5.75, 4.28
